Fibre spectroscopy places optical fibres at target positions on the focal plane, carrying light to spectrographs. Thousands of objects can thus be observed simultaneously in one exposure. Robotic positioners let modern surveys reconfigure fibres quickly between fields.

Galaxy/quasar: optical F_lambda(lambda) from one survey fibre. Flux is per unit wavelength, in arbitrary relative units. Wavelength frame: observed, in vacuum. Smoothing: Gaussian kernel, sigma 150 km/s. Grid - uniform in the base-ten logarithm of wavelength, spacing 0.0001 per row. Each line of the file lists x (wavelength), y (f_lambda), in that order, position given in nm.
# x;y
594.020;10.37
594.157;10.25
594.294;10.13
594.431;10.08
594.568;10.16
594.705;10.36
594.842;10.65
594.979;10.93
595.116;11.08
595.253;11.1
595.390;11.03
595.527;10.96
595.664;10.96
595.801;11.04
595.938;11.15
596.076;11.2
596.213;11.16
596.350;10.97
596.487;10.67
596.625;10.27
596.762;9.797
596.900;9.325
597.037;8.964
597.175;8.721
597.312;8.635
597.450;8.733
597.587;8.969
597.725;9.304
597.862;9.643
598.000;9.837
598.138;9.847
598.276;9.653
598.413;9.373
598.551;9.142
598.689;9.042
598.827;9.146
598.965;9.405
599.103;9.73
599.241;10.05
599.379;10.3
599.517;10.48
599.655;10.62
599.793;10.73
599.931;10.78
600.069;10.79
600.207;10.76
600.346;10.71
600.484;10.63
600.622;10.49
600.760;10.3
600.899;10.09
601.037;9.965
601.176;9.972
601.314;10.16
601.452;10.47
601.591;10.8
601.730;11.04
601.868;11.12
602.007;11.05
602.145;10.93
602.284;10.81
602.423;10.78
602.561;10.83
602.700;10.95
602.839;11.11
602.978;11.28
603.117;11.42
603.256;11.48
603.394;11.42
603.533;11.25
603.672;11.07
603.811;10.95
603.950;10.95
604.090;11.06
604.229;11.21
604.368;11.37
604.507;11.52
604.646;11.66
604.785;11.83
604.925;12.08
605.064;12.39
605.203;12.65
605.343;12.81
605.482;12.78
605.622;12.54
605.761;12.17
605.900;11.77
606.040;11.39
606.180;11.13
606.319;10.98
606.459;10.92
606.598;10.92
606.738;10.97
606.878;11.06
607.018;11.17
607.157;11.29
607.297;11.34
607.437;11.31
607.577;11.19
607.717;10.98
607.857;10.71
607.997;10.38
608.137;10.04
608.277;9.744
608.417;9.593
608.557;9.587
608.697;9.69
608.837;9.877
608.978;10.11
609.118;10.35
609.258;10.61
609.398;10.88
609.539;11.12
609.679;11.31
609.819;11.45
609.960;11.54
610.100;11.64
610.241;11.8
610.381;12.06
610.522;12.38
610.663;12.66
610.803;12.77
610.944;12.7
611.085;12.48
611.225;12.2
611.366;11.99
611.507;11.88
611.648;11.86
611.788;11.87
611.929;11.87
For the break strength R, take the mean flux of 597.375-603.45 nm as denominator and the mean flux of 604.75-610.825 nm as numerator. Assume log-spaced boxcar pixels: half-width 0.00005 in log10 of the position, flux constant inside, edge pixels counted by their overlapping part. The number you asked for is 1.1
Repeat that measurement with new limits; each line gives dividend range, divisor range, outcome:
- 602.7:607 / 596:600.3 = 1.17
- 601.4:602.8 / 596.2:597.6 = 1.13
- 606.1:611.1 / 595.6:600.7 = 1.10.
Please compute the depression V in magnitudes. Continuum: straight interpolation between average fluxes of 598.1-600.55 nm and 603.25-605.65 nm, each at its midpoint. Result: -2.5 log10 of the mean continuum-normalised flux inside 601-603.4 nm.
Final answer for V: 0.013 mag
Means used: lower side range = 10.1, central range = 10.9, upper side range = 11.7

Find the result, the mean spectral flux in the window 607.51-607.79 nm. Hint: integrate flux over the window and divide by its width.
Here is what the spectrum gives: 11.1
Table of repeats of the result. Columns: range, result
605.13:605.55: 12.7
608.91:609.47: 10.5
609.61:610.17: 11.5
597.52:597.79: 9.12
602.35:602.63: 10.8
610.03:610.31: 11.7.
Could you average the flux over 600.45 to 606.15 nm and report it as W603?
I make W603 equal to 11.2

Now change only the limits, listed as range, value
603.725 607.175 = 11.6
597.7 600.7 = 10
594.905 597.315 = 10.5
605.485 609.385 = 10.8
